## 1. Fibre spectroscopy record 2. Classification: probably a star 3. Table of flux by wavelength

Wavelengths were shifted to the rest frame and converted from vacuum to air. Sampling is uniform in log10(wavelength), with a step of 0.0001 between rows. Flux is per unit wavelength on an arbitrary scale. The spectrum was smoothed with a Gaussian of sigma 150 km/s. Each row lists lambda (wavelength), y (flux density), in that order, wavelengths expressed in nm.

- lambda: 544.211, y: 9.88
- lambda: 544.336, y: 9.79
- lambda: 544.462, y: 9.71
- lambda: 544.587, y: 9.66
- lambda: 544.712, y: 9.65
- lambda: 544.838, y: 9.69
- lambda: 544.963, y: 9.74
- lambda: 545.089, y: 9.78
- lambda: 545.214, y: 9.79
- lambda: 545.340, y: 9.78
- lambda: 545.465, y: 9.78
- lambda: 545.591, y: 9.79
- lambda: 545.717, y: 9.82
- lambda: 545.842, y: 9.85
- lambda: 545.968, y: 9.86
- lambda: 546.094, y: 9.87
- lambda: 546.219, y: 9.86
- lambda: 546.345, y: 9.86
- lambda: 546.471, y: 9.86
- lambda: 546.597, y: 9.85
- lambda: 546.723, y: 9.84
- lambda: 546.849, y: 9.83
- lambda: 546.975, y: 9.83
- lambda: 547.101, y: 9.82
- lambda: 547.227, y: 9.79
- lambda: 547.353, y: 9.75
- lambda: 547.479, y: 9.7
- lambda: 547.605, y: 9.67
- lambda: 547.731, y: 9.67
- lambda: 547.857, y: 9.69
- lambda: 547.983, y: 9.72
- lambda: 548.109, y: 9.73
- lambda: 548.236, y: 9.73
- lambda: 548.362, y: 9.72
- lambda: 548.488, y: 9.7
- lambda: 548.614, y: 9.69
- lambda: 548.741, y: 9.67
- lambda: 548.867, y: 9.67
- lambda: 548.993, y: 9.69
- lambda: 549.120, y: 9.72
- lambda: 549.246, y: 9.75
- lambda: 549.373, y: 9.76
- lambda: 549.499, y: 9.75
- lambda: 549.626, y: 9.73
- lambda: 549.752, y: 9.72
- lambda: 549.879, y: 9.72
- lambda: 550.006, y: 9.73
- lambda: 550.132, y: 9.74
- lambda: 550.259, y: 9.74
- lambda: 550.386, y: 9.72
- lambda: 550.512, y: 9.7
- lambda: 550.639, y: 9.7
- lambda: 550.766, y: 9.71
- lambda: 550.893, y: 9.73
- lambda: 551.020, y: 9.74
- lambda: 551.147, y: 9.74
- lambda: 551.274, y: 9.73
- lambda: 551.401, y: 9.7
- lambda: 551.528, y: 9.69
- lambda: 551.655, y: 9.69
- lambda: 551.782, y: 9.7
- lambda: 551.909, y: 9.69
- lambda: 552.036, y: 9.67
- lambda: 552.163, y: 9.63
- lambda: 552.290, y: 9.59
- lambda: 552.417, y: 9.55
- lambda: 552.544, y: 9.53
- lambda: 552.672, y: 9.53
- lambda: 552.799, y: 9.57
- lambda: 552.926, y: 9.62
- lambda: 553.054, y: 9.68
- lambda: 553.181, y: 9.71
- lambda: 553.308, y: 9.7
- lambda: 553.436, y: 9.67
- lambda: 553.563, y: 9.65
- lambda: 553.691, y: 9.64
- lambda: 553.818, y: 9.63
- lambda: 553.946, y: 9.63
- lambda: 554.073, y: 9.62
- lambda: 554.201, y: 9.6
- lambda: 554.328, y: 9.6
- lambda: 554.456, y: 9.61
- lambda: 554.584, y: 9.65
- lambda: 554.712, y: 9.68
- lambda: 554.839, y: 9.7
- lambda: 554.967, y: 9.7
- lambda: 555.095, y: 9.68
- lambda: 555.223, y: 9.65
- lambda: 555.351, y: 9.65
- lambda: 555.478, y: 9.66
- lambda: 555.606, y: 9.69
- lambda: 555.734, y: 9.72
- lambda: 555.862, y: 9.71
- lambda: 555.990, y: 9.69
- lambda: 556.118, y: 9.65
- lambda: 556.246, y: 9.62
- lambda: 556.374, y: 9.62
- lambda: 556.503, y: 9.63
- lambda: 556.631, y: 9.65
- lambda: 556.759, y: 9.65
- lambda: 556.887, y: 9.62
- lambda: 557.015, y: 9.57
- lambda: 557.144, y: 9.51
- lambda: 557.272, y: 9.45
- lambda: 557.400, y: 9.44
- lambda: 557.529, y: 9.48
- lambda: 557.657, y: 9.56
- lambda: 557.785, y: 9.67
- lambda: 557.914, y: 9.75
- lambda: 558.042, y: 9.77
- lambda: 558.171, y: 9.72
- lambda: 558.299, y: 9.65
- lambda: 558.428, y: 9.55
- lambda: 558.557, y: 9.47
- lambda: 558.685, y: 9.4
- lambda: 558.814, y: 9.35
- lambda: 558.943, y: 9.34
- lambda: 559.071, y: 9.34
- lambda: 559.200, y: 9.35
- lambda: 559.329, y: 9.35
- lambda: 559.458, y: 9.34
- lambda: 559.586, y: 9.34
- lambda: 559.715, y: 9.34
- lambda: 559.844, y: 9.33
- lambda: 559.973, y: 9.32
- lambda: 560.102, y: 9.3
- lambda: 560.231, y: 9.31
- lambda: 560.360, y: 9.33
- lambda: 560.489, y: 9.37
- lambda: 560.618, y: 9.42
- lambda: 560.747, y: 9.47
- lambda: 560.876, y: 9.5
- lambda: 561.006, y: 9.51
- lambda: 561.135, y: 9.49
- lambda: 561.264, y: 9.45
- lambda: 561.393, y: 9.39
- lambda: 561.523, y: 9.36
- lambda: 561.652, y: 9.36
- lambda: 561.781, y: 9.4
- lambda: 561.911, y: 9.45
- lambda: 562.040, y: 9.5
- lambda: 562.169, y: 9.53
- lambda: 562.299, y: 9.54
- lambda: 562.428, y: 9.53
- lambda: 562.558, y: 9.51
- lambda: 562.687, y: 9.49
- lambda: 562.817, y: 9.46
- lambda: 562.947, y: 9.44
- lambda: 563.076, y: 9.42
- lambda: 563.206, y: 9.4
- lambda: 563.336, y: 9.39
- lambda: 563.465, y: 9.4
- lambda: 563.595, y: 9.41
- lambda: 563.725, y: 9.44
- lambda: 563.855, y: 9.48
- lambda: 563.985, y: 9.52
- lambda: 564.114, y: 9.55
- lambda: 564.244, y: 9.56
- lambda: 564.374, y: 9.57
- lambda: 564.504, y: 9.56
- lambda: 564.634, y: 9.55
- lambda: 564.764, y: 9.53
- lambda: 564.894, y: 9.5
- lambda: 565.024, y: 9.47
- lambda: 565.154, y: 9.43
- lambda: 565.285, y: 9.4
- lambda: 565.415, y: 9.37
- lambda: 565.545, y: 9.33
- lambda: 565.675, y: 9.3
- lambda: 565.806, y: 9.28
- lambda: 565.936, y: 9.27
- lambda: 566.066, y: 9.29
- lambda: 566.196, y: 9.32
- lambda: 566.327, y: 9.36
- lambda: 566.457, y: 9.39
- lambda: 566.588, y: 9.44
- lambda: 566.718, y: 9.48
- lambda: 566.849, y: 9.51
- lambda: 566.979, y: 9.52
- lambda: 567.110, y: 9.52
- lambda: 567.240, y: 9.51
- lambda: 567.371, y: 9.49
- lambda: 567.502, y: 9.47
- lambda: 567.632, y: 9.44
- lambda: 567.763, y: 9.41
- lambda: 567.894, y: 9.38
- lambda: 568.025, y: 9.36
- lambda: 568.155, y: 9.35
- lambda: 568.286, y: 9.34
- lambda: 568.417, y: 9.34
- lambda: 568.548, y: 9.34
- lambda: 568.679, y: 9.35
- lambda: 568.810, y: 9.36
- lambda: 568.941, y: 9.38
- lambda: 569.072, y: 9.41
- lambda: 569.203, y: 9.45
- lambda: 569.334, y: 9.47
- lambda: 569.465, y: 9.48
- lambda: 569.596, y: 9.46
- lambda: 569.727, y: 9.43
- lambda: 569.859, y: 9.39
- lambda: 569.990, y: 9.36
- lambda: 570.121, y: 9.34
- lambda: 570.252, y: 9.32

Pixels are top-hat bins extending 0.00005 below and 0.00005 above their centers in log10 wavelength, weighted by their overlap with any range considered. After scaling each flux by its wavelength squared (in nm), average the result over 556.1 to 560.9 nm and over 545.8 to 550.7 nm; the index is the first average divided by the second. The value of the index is 1.01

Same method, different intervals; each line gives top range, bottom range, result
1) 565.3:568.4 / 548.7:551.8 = 1.03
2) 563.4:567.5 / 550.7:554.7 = 1.02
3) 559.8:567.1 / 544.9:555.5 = 1.02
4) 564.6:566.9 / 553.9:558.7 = 1.01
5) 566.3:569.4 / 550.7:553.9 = 1.03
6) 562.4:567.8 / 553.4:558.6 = 1.01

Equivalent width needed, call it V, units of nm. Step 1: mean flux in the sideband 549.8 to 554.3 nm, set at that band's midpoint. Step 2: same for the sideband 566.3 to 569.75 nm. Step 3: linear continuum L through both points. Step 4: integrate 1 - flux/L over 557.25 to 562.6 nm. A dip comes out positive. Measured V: 0.05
